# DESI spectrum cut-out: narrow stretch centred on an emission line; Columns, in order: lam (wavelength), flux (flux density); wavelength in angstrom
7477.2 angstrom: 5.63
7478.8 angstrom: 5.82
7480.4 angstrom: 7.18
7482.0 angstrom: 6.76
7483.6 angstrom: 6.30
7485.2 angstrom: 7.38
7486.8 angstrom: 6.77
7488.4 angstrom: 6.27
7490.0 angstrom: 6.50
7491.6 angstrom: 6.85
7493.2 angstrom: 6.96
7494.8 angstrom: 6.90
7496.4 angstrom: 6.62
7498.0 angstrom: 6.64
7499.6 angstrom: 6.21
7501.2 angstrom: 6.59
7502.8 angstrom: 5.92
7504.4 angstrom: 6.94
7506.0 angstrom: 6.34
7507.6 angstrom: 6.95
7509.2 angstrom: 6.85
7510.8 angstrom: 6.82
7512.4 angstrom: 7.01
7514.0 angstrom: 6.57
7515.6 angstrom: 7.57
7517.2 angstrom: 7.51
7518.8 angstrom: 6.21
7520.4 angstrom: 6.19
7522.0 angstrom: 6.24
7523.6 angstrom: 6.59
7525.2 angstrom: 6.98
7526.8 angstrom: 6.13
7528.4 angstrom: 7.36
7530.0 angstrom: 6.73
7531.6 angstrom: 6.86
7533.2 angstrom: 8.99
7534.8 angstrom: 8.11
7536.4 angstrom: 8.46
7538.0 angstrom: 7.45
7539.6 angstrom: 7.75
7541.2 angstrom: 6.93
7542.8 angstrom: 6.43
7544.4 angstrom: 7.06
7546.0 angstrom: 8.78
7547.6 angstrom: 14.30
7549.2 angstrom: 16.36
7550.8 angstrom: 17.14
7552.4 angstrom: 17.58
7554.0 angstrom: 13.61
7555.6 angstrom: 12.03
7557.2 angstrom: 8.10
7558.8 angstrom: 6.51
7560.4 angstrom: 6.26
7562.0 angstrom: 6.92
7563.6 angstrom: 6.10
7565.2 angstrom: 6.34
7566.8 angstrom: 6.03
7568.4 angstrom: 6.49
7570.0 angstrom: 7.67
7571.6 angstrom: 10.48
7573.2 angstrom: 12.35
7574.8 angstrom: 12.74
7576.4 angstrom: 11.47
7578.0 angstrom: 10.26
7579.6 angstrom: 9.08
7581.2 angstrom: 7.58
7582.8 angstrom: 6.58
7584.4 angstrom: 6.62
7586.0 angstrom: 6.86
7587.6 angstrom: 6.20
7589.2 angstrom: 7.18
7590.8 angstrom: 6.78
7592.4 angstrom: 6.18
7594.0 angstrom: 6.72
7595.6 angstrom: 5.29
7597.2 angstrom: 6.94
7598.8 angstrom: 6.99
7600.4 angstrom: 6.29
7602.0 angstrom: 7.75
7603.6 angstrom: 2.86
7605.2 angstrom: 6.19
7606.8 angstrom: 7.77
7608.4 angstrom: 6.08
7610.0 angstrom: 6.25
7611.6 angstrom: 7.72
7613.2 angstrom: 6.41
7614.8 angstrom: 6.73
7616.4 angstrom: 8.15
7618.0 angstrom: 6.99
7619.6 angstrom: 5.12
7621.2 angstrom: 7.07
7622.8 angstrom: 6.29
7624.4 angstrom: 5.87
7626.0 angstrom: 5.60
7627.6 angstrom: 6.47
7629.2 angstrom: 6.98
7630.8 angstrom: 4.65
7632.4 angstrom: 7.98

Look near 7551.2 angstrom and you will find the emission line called H-alpha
